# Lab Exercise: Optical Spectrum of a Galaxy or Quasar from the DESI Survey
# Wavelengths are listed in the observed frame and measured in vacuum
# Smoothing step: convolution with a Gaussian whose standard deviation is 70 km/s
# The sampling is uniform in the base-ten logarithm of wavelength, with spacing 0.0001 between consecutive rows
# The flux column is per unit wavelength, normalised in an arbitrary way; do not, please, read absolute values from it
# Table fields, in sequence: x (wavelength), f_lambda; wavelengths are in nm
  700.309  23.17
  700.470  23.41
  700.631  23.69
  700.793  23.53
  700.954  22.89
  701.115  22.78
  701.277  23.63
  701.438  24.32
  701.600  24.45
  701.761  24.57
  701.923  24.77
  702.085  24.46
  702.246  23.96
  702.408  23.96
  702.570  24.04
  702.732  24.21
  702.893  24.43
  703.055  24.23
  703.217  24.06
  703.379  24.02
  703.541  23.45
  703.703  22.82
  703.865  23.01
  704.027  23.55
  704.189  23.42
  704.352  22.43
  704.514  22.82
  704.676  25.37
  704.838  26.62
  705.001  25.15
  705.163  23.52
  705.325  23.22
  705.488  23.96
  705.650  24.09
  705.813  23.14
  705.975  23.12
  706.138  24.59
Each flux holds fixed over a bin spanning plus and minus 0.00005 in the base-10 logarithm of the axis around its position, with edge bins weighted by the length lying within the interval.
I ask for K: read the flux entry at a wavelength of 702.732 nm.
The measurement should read 24.21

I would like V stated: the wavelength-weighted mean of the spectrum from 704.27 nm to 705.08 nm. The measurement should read 24.5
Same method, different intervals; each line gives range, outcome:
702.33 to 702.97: 24.2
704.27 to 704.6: 22.6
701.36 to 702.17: 24.5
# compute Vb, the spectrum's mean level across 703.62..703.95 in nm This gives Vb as 22.9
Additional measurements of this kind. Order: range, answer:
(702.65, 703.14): 24.3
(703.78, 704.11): 23.3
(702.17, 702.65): 24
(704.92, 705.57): 24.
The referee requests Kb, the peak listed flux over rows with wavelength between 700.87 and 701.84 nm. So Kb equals 24.57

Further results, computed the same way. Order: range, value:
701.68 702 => 24.77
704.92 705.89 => 25.15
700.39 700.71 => 23.69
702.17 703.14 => 24.43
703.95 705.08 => 26.62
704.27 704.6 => 22.82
